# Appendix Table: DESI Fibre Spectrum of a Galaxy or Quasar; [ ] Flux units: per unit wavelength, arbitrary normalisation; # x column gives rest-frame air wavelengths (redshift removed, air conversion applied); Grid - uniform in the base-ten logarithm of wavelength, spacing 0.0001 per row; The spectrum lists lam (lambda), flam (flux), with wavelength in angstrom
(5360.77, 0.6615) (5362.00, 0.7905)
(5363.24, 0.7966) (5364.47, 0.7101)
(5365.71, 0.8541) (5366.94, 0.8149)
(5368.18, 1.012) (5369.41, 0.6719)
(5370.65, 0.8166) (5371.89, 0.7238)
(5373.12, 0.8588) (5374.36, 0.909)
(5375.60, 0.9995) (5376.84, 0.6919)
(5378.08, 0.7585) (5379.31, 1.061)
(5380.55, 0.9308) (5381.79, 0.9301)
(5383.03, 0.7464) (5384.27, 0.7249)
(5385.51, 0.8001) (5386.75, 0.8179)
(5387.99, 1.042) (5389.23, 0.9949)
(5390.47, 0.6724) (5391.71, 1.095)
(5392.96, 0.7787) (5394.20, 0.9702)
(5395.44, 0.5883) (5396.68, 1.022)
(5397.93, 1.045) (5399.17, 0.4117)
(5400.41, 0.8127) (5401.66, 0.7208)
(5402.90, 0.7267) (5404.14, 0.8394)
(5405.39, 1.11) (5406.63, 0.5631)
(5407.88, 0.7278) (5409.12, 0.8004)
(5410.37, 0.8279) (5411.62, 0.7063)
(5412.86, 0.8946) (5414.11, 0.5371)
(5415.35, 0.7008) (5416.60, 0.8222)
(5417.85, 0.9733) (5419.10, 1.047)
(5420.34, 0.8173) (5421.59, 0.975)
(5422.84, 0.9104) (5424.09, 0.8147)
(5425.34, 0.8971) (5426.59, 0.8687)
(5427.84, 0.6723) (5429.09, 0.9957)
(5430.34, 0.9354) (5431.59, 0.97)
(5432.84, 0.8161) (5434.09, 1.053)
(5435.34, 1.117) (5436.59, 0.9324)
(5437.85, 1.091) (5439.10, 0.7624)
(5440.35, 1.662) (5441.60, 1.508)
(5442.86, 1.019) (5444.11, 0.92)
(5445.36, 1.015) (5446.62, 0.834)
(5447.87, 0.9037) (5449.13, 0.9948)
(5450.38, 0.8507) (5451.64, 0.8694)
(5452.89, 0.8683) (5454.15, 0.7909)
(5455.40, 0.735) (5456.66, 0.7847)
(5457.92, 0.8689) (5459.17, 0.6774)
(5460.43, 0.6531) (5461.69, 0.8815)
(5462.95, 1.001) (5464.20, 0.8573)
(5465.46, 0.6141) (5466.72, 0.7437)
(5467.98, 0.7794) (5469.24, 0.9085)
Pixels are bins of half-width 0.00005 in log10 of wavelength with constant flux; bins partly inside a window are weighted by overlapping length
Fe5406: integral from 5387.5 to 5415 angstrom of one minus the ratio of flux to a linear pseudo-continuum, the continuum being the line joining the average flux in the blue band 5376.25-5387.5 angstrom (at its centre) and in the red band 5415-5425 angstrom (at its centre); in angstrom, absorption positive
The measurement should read 1.6 angstrom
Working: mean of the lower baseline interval 0.832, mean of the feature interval 0.811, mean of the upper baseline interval 0.888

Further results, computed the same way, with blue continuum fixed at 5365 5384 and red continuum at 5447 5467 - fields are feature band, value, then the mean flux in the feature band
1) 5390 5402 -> 0.4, 0.815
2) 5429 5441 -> -3.0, 1.04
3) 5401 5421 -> 0.8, 0.801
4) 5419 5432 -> -1.0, 0.893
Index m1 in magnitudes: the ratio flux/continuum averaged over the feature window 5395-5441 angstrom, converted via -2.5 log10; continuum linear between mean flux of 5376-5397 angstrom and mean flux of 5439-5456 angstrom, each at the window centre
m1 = 0.07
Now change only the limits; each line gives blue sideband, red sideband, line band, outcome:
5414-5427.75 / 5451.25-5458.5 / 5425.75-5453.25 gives -0.18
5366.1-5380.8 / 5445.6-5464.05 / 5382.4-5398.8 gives -0.02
